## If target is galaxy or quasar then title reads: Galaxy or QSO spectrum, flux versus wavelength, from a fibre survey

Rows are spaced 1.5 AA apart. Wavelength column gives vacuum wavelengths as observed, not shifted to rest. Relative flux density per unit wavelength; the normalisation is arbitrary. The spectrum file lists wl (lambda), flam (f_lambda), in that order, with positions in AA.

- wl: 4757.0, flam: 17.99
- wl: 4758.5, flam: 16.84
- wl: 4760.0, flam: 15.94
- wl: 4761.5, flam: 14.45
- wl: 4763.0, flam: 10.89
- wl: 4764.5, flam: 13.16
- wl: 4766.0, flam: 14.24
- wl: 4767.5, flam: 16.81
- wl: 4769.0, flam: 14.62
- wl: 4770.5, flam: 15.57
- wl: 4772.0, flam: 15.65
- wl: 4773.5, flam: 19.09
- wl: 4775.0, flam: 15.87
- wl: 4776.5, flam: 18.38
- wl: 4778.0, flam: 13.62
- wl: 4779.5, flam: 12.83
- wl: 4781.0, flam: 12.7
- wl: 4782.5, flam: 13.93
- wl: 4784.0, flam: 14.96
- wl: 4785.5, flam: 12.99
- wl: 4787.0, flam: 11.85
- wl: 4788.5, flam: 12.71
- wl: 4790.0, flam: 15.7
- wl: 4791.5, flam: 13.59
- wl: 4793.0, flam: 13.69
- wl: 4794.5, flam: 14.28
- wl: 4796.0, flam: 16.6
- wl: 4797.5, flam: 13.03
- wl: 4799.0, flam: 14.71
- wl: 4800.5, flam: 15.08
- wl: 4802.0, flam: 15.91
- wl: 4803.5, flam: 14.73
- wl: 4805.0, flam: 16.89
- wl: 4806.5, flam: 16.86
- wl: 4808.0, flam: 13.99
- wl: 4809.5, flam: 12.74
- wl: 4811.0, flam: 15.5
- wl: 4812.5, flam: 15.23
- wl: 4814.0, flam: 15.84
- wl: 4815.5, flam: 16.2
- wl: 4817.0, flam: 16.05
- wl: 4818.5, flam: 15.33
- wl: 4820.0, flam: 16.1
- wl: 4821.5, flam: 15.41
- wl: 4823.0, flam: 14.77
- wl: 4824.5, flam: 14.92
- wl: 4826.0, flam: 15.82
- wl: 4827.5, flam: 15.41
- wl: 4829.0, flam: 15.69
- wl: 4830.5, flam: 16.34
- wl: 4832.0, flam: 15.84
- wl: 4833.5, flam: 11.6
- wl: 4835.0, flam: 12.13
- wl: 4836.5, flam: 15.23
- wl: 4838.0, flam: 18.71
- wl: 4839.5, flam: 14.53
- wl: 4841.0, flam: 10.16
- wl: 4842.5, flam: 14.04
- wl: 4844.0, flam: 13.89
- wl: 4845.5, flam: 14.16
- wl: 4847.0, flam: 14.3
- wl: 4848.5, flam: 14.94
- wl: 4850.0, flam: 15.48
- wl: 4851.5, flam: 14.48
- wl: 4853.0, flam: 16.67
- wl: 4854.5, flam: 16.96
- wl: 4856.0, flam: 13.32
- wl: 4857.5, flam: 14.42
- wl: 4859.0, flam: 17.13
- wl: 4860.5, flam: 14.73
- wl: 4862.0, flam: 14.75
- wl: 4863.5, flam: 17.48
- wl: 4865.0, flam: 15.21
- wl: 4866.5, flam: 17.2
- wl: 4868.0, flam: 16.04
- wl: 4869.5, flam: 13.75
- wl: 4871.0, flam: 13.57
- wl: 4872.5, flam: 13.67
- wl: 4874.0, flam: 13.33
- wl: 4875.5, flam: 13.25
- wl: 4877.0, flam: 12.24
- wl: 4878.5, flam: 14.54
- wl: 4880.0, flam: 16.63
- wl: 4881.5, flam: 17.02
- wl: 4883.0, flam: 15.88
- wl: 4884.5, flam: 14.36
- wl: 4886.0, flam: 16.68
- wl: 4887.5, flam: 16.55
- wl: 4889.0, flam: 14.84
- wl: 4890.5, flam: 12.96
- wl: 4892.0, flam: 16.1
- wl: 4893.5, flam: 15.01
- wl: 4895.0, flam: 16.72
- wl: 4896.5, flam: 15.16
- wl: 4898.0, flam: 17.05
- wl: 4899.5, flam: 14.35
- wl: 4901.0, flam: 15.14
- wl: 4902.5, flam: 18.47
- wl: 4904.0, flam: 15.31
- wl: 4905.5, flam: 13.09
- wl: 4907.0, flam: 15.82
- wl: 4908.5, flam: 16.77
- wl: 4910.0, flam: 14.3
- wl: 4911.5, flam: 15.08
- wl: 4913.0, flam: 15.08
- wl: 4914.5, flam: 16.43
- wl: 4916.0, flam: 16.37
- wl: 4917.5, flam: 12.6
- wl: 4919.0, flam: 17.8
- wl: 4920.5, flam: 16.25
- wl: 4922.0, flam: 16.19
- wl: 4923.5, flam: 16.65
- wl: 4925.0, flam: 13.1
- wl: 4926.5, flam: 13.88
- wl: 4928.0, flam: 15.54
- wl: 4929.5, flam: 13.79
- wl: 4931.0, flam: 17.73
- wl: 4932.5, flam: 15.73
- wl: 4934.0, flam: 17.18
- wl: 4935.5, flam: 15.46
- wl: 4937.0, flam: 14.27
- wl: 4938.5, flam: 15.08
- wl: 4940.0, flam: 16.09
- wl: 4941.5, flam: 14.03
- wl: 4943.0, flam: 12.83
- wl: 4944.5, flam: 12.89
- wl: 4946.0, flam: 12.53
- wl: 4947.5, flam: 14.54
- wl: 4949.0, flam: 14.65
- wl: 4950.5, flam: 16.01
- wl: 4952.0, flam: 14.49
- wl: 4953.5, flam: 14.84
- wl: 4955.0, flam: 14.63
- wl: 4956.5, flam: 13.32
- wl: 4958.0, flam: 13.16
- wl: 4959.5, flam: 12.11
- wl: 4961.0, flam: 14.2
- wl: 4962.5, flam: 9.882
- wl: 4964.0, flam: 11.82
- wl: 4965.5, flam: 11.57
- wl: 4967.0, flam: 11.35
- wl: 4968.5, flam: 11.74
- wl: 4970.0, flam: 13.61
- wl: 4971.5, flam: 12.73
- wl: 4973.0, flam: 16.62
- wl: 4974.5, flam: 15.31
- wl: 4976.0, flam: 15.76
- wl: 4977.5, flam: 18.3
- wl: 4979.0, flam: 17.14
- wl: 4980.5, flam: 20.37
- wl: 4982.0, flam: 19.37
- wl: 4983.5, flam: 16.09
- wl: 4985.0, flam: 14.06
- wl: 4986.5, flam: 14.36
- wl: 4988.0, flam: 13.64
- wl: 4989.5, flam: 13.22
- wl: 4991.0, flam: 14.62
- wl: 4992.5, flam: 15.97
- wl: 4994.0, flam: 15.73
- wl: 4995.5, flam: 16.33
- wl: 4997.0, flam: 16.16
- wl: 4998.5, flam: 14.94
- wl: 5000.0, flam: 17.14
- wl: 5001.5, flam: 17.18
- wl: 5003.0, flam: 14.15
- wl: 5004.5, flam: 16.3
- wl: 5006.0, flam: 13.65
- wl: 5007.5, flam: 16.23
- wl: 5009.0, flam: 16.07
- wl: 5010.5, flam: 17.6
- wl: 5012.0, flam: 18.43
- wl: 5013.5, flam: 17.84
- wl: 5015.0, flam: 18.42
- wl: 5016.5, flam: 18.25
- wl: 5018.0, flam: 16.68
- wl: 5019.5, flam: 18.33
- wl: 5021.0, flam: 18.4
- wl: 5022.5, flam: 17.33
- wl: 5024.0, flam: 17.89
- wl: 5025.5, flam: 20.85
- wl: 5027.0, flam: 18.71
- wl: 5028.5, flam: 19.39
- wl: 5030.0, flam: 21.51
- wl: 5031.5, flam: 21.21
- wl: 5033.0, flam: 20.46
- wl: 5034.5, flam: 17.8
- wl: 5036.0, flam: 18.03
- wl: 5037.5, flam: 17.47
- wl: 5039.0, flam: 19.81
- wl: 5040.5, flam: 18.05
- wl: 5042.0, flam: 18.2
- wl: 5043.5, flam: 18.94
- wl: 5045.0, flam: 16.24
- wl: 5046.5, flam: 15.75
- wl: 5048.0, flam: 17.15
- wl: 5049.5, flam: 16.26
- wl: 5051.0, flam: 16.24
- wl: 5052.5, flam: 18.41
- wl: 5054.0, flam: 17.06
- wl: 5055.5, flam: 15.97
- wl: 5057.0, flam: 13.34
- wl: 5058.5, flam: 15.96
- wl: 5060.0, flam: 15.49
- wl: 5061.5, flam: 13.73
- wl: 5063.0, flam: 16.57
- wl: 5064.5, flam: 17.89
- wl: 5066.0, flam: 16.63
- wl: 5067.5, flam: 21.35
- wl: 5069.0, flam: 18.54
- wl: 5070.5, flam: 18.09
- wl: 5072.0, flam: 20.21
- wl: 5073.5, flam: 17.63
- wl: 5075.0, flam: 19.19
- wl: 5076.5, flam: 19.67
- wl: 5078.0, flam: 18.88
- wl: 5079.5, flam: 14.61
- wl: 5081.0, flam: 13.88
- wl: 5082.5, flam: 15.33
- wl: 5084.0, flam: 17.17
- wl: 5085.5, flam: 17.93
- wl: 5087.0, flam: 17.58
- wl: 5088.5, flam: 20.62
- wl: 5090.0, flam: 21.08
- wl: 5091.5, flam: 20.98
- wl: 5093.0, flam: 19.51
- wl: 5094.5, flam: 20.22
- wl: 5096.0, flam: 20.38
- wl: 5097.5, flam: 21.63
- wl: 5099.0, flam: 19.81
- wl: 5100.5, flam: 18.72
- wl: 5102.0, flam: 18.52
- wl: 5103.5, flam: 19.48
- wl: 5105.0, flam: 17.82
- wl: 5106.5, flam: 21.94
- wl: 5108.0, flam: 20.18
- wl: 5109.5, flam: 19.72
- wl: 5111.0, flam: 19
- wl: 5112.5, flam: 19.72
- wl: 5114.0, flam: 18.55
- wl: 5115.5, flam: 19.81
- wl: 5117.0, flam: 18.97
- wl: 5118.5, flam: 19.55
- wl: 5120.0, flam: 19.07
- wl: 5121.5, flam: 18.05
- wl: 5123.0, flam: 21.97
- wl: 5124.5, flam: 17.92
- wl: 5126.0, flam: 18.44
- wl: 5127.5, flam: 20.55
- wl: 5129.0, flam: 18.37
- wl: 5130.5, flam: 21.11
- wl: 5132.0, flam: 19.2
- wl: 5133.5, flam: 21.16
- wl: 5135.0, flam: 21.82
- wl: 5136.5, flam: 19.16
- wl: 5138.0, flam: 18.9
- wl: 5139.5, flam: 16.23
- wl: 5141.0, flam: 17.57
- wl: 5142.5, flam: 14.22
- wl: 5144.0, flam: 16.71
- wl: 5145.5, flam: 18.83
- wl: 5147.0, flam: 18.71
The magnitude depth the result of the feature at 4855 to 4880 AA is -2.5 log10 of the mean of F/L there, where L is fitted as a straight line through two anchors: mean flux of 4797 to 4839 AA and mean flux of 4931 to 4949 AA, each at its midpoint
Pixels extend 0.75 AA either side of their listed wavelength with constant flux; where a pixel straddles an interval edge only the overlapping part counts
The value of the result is 0.02 mag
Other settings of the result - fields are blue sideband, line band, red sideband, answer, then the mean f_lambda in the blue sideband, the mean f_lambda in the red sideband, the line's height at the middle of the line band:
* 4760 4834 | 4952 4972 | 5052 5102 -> 0.294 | 14.9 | 18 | 16.7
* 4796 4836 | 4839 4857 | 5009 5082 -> 0.078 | 15.1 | 17.8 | 15.5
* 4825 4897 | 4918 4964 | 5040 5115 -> 0.110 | 15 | 18.1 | 16.1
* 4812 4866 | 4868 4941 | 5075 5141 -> 0.056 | 15.1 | 19.1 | 16.1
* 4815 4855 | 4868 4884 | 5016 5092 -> 0.077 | 15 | 17.9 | 15.5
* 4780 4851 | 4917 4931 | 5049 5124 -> 0.062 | 14.7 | 18.4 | 16.2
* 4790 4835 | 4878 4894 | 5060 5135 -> 0.036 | 15.1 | 18.9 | 16.1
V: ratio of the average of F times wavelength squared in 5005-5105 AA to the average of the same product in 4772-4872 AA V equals 1.3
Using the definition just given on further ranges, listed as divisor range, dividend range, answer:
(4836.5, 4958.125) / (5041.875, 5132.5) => 1.32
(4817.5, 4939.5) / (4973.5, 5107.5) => 1.24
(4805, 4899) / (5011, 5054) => 1.30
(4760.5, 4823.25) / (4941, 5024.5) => 1.11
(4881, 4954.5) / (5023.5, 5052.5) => 1.27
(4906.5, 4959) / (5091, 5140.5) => 1.41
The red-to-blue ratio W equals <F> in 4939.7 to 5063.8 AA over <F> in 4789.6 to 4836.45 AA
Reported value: 1.1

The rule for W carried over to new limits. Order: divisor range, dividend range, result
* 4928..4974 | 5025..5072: 1.27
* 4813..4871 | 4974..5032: 1.12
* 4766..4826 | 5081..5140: 1.29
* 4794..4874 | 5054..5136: 1.24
